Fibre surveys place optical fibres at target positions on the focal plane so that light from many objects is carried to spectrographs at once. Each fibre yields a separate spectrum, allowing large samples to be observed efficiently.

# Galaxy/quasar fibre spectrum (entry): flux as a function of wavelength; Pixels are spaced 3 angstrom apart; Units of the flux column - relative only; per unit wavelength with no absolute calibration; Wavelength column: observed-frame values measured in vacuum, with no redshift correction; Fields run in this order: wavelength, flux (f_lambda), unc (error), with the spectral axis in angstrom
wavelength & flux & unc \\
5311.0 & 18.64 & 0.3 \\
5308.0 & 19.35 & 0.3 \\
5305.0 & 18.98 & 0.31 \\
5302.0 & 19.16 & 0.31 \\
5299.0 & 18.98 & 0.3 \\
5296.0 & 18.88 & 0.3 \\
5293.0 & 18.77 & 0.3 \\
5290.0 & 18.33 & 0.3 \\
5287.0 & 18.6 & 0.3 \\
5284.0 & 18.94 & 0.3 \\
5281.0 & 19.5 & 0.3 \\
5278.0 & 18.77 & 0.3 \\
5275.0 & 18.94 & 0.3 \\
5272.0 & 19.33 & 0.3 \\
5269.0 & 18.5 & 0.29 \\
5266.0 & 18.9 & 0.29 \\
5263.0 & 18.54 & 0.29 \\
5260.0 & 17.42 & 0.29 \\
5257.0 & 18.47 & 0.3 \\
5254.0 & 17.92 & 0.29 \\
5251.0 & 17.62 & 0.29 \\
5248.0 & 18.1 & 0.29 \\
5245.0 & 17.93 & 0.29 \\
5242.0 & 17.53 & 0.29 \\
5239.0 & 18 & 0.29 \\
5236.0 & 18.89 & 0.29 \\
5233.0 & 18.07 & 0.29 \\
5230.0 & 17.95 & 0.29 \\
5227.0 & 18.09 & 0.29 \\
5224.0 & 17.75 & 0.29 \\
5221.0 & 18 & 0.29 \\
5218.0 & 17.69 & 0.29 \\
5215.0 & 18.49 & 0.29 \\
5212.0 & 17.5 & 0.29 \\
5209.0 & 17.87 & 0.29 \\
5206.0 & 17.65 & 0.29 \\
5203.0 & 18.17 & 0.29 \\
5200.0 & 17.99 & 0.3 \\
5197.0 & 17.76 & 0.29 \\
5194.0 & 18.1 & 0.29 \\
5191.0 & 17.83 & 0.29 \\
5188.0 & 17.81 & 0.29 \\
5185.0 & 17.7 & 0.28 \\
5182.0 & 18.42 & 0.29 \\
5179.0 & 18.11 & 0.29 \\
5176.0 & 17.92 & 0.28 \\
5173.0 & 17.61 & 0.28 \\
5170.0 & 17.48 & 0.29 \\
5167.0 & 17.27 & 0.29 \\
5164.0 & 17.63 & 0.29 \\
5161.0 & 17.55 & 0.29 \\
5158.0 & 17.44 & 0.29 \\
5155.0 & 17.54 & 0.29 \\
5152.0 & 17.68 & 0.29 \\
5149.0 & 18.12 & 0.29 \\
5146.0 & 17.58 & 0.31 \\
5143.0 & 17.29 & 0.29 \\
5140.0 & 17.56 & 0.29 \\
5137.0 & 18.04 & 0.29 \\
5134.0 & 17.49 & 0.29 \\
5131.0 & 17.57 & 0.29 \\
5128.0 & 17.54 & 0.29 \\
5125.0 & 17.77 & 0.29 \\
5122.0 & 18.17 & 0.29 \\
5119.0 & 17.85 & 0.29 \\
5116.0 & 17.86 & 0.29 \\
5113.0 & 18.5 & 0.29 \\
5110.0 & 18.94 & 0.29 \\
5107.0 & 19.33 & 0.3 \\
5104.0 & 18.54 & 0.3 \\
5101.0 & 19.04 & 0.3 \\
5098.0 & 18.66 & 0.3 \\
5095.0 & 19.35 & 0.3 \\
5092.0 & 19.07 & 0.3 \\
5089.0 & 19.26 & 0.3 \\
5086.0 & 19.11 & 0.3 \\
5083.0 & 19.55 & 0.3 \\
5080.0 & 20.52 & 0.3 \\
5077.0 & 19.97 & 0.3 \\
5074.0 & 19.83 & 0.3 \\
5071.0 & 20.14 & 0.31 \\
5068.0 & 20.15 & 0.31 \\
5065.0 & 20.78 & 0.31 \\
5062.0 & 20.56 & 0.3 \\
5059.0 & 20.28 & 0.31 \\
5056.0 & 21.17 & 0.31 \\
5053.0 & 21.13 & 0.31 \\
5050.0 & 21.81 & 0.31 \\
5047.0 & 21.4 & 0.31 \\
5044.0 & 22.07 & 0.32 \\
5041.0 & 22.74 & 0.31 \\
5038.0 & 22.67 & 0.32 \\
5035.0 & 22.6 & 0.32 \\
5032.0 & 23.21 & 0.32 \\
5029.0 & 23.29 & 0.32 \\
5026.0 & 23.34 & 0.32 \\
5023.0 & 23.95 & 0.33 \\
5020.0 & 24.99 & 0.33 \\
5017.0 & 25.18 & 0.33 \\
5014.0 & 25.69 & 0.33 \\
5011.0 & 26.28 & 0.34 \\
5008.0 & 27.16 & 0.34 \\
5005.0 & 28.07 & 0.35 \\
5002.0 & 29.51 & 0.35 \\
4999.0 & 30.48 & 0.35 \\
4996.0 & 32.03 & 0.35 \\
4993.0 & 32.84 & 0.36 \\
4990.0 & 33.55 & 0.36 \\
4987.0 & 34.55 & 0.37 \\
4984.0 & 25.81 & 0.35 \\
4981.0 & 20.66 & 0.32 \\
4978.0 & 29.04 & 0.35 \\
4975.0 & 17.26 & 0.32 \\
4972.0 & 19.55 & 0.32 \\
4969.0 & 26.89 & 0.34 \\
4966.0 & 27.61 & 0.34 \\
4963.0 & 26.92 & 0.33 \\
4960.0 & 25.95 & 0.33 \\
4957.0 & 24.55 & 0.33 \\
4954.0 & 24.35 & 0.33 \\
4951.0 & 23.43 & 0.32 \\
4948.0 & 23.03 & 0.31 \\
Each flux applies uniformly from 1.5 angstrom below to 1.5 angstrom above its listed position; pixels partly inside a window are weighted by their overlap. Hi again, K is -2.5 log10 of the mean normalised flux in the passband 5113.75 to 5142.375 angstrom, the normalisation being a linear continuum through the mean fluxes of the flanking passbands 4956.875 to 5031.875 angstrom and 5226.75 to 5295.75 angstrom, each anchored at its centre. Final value 0.256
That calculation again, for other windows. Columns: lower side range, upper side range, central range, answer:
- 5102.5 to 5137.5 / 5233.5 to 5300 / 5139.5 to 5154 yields 0.03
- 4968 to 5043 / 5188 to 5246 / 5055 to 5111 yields 0.17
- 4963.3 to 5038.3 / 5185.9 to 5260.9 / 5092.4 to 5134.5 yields 0.20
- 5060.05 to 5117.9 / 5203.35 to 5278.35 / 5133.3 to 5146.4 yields 0.08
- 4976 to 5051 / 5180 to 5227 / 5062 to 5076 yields 0.17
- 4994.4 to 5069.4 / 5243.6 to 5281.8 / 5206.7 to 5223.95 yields 0.10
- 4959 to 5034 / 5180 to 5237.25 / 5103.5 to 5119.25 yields 0.18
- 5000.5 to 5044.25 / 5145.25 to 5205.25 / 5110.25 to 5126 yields 0.13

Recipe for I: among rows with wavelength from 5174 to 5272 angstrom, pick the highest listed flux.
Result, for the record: 19.33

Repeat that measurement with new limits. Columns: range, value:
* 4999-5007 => 30.48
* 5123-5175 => 18.12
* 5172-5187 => 18.42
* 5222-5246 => 18.89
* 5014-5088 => 25.69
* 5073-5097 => 20.52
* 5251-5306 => 19.5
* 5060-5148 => 20.78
